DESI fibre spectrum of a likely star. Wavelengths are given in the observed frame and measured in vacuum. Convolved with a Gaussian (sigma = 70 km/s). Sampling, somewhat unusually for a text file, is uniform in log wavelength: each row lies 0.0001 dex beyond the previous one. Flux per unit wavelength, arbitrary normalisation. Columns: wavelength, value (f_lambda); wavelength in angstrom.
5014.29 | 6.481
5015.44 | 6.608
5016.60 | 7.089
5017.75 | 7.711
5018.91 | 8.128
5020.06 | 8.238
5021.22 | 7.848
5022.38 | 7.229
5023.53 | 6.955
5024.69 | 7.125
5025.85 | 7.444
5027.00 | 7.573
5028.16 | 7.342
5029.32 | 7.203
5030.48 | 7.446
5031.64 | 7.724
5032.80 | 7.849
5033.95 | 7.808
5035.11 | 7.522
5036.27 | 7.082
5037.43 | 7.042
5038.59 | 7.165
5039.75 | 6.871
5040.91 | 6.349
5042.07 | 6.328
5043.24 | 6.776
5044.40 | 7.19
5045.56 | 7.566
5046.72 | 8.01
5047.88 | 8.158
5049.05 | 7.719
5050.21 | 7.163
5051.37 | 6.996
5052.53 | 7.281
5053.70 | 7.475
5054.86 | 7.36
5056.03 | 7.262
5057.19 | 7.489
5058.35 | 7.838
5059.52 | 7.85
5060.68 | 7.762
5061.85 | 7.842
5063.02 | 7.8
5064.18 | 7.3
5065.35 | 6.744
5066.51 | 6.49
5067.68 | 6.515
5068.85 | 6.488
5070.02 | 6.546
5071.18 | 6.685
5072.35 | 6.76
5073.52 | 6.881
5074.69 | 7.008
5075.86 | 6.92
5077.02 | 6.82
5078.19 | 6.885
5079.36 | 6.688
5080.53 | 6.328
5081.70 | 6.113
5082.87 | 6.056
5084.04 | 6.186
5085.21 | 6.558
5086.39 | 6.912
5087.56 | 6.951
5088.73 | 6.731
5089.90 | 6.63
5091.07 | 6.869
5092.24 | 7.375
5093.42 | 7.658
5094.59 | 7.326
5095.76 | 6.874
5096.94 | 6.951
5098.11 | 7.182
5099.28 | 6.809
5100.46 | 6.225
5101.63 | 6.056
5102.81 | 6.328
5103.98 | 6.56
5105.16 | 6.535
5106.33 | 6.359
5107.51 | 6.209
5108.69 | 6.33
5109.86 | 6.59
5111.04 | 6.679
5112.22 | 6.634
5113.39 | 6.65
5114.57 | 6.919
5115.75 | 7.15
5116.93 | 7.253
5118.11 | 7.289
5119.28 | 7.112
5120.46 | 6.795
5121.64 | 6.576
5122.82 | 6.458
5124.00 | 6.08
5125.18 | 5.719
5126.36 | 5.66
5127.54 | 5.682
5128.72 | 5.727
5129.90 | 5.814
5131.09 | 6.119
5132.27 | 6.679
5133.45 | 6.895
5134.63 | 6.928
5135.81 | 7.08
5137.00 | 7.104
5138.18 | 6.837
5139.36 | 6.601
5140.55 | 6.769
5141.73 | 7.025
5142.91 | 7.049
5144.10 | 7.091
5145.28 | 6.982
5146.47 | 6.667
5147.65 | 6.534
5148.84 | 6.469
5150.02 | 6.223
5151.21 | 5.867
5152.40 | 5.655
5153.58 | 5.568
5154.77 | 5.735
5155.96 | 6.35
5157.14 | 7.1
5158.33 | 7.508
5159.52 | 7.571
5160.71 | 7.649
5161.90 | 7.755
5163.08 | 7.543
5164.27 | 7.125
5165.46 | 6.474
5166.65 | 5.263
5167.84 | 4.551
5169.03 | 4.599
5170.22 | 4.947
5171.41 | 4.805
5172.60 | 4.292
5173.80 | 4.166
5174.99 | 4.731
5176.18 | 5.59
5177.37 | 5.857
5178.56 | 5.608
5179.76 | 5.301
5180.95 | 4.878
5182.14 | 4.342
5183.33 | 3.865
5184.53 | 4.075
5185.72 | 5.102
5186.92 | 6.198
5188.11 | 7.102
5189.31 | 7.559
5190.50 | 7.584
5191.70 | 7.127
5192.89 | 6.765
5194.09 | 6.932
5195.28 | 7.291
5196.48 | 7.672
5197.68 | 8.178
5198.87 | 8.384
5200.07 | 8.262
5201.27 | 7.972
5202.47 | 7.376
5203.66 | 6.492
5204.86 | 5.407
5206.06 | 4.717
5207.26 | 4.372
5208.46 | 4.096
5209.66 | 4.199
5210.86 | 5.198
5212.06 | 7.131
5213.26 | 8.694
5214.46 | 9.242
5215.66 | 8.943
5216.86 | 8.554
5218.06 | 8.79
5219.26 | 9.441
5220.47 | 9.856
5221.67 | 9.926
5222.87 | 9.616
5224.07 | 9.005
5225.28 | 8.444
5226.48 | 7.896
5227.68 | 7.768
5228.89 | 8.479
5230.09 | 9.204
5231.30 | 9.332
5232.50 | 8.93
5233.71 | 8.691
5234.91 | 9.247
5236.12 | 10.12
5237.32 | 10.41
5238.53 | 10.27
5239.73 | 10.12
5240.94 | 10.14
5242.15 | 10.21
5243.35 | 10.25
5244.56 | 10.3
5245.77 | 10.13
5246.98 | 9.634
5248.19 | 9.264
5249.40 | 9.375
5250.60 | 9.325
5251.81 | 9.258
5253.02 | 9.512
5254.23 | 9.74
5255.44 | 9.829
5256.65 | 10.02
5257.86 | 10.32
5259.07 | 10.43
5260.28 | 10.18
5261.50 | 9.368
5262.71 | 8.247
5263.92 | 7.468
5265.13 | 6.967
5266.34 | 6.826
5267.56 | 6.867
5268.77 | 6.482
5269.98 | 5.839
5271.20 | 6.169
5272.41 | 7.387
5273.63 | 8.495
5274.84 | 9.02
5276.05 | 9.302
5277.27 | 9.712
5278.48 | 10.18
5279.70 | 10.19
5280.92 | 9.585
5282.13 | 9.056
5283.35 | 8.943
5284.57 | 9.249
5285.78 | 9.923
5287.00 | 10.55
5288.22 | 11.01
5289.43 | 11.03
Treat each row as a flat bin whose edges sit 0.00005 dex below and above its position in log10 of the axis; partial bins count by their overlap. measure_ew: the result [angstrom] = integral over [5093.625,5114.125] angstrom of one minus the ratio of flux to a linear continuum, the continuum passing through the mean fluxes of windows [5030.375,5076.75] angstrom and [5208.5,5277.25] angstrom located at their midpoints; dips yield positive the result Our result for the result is 2.7 angstrom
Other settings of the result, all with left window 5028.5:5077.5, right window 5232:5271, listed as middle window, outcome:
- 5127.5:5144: 2.8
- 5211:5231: 0.3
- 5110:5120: 1.1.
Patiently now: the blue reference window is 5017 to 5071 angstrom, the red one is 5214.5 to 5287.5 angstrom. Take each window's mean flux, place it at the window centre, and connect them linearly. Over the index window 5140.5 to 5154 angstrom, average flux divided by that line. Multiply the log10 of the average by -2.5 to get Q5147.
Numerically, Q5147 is 0.26 mag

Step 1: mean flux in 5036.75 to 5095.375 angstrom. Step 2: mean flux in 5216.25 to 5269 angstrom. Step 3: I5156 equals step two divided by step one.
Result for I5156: 1.31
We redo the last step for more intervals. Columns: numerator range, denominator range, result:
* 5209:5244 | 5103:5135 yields 1.37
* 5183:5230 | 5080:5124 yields 1.09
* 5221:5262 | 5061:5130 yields 1.43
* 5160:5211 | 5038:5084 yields 0.85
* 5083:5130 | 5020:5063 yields 0.89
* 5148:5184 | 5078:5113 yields 0.87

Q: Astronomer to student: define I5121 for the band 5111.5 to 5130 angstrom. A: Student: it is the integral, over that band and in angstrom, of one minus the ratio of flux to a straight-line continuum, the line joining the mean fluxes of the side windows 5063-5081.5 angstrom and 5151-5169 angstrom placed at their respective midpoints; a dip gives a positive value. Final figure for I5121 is 0.3 angstrom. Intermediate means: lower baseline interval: 6.76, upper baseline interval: 6.47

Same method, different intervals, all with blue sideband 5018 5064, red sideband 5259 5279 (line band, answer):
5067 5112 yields 5.4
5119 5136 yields 3.0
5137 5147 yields 1.1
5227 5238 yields -1.6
